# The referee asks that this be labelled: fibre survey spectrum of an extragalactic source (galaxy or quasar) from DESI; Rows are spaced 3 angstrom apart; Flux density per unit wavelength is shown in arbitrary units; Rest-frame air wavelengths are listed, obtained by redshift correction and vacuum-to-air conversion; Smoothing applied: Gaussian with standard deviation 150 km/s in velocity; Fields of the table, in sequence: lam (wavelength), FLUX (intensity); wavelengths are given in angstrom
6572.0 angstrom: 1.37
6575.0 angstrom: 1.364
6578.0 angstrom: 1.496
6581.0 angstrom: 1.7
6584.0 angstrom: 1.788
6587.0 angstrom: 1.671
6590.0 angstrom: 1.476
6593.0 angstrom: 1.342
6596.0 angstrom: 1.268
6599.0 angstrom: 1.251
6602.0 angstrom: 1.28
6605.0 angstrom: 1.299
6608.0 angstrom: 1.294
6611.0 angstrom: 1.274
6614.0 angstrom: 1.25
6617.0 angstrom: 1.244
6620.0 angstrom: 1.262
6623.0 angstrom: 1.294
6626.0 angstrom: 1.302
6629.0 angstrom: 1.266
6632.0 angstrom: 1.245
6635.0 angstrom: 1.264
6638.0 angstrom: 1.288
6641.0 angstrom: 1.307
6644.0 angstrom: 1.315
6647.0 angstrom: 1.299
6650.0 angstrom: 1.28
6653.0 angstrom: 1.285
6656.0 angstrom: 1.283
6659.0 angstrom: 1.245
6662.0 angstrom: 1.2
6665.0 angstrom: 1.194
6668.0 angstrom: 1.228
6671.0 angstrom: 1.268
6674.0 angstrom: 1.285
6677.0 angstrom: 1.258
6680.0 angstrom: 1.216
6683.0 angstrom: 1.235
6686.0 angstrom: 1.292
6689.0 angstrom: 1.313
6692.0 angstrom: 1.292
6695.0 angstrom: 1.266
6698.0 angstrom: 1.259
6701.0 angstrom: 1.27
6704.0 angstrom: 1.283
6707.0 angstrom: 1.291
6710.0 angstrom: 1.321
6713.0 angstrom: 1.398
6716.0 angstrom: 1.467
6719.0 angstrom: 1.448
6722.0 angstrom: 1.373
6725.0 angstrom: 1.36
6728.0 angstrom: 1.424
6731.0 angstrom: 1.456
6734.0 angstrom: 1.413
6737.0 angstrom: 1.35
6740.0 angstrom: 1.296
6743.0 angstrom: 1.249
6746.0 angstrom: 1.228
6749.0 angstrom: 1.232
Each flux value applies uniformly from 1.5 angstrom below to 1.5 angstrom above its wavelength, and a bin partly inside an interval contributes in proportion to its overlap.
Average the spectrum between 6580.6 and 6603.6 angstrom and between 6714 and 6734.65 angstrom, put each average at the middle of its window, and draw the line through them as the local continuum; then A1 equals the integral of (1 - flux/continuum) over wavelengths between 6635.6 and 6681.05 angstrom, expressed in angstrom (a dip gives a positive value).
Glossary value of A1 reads 5.6 angstrom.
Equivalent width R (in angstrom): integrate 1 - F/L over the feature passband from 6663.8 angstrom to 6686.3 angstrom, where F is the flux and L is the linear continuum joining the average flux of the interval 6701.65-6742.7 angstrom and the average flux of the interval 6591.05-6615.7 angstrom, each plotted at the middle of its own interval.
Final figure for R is 1.5 angstrom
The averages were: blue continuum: 1.29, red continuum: 1.37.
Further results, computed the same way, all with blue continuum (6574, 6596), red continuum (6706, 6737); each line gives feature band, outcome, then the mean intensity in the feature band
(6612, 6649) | 5.2 angstrom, 1.28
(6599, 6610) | 1.7 angstrom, 1.28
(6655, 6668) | 2.0 angstrom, 1.23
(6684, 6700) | 1.6 angstrom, 1.28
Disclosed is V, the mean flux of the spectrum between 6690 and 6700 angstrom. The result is 1.27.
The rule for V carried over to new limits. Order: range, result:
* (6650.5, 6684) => 1.25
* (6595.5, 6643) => 1.27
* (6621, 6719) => 1.28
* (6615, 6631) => 1.27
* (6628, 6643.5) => 1.28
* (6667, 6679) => 1.26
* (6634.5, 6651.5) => 1.29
